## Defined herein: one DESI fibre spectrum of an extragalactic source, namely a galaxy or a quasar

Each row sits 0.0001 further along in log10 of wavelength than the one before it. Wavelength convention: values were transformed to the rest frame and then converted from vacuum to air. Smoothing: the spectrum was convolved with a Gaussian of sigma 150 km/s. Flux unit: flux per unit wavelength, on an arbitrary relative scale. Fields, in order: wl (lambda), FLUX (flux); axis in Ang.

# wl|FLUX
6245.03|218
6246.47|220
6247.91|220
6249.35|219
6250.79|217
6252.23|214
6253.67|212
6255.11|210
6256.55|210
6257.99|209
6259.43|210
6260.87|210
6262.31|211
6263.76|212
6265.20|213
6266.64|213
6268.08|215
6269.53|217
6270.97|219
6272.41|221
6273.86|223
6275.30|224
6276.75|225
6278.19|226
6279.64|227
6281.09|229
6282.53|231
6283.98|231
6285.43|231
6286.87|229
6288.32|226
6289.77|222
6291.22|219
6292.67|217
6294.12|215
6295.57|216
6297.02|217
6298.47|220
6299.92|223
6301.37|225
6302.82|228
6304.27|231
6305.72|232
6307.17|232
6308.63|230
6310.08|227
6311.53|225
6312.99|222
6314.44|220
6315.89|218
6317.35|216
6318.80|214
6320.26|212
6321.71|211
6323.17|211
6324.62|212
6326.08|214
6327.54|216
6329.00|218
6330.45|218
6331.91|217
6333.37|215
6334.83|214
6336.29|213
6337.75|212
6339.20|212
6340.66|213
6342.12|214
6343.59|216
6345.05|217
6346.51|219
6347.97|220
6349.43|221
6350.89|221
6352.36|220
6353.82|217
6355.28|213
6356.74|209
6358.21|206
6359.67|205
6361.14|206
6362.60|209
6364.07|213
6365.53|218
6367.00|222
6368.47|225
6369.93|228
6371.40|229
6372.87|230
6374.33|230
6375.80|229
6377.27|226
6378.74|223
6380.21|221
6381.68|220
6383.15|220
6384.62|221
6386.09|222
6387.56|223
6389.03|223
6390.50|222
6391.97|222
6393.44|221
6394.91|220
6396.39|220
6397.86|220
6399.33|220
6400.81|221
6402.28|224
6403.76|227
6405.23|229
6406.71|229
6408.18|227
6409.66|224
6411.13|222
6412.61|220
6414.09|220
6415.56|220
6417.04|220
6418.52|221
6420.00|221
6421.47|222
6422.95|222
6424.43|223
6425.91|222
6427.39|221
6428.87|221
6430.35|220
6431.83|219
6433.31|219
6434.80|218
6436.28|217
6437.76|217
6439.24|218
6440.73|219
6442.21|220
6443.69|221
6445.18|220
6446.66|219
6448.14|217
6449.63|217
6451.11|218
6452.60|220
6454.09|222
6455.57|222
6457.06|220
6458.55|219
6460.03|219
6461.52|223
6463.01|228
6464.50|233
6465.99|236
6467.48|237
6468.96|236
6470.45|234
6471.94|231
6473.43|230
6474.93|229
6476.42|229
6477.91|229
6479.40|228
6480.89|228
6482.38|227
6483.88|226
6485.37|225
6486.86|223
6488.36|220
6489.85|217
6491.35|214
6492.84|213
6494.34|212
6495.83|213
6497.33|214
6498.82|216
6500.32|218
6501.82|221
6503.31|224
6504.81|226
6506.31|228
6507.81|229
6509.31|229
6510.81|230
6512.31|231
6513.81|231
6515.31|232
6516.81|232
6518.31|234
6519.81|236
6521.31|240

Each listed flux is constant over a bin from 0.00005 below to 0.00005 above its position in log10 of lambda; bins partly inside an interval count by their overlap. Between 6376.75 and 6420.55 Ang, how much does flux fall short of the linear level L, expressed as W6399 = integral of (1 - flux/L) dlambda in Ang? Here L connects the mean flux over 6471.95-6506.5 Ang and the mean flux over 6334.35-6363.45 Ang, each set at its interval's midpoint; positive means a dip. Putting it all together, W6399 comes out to -1.1 Ang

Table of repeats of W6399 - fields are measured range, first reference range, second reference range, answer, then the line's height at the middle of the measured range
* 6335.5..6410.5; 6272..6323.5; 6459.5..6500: 1.3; 224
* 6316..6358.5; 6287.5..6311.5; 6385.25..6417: 1.6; 223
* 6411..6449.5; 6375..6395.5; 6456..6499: 0.6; 223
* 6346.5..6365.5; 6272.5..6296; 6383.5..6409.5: 0.8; 223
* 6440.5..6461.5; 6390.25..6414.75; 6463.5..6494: 0.5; 225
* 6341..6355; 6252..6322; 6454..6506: 0.2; 222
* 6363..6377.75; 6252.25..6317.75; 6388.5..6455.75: -0.2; 221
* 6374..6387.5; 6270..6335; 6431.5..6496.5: -0.1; 222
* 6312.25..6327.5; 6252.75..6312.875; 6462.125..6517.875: 0.5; 222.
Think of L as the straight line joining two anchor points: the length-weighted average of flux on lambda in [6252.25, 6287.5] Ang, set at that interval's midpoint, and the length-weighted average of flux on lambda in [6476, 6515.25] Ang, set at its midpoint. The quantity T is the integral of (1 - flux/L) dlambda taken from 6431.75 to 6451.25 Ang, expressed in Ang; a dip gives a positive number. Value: 0.3 Ang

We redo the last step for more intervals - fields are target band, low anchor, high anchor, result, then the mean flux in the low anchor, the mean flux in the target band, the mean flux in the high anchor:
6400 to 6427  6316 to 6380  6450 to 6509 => -0.31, 217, 223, 224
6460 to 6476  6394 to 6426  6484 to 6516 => -0.63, 222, 231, 222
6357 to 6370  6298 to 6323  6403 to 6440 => 0.48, 222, 214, 222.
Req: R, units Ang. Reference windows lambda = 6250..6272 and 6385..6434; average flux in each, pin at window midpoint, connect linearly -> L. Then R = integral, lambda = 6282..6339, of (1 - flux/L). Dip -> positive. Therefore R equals -1.2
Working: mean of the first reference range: 213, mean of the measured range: 220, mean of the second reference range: 222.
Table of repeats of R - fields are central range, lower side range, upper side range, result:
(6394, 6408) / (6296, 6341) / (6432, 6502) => -0.2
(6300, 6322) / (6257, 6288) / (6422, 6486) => -0.2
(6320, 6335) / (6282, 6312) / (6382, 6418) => 0.7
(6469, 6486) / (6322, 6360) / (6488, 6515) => -0.7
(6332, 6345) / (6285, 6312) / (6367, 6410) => 0.6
